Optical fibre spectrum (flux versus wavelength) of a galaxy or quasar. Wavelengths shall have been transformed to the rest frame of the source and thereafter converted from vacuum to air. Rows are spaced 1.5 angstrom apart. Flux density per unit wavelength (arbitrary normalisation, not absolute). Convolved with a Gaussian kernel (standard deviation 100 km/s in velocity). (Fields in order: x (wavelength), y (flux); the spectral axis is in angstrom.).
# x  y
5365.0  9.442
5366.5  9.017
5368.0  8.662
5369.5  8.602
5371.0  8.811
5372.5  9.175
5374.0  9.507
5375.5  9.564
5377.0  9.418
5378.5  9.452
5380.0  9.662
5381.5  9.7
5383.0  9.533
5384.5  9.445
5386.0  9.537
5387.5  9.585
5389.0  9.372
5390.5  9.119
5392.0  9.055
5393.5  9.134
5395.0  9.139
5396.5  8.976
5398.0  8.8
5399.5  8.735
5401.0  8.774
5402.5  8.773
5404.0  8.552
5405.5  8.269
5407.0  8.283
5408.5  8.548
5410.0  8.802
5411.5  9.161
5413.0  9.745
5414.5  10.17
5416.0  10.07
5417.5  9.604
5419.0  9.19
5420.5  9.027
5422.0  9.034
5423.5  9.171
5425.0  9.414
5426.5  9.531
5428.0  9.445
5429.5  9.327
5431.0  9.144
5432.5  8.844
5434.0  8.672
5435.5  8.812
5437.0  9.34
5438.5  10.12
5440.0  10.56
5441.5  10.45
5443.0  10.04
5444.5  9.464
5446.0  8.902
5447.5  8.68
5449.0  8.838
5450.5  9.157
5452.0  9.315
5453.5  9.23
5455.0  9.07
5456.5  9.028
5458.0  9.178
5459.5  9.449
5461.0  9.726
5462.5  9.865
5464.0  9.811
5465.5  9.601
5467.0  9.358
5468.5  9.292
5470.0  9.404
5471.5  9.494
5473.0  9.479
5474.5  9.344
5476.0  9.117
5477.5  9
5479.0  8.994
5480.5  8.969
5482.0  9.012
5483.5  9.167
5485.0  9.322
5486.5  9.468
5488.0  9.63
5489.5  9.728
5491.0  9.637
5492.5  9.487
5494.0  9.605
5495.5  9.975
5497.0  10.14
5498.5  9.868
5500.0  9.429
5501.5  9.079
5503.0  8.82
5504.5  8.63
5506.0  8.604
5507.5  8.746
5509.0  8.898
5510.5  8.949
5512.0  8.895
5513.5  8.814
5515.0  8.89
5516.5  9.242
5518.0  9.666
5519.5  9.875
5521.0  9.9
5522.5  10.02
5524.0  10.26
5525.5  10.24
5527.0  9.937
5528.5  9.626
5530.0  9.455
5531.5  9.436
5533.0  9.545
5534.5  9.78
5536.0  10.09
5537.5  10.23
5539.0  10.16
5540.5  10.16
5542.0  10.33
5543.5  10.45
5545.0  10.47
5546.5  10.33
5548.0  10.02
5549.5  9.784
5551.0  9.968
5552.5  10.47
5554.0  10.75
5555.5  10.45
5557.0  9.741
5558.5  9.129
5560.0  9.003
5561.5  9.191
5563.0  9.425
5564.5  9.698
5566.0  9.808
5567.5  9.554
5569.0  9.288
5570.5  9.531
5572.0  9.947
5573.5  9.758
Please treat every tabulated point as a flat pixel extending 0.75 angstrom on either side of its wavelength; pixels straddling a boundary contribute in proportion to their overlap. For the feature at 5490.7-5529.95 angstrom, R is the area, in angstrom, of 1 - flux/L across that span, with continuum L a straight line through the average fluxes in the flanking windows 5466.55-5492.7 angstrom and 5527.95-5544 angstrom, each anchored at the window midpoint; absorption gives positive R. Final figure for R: 0.9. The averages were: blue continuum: 9.32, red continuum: 9.93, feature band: 9.43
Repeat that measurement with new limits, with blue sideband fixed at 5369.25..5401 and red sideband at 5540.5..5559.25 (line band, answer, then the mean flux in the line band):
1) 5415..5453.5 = 0.6 angstrom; 9.37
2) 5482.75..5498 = 0.3 angstrom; 9.62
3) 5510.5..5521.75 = 0.8 angstrom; 9.3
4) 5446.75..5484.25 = 1.7 angstrom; 9.26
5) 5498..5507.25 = 0.8 angstrom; 9.03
